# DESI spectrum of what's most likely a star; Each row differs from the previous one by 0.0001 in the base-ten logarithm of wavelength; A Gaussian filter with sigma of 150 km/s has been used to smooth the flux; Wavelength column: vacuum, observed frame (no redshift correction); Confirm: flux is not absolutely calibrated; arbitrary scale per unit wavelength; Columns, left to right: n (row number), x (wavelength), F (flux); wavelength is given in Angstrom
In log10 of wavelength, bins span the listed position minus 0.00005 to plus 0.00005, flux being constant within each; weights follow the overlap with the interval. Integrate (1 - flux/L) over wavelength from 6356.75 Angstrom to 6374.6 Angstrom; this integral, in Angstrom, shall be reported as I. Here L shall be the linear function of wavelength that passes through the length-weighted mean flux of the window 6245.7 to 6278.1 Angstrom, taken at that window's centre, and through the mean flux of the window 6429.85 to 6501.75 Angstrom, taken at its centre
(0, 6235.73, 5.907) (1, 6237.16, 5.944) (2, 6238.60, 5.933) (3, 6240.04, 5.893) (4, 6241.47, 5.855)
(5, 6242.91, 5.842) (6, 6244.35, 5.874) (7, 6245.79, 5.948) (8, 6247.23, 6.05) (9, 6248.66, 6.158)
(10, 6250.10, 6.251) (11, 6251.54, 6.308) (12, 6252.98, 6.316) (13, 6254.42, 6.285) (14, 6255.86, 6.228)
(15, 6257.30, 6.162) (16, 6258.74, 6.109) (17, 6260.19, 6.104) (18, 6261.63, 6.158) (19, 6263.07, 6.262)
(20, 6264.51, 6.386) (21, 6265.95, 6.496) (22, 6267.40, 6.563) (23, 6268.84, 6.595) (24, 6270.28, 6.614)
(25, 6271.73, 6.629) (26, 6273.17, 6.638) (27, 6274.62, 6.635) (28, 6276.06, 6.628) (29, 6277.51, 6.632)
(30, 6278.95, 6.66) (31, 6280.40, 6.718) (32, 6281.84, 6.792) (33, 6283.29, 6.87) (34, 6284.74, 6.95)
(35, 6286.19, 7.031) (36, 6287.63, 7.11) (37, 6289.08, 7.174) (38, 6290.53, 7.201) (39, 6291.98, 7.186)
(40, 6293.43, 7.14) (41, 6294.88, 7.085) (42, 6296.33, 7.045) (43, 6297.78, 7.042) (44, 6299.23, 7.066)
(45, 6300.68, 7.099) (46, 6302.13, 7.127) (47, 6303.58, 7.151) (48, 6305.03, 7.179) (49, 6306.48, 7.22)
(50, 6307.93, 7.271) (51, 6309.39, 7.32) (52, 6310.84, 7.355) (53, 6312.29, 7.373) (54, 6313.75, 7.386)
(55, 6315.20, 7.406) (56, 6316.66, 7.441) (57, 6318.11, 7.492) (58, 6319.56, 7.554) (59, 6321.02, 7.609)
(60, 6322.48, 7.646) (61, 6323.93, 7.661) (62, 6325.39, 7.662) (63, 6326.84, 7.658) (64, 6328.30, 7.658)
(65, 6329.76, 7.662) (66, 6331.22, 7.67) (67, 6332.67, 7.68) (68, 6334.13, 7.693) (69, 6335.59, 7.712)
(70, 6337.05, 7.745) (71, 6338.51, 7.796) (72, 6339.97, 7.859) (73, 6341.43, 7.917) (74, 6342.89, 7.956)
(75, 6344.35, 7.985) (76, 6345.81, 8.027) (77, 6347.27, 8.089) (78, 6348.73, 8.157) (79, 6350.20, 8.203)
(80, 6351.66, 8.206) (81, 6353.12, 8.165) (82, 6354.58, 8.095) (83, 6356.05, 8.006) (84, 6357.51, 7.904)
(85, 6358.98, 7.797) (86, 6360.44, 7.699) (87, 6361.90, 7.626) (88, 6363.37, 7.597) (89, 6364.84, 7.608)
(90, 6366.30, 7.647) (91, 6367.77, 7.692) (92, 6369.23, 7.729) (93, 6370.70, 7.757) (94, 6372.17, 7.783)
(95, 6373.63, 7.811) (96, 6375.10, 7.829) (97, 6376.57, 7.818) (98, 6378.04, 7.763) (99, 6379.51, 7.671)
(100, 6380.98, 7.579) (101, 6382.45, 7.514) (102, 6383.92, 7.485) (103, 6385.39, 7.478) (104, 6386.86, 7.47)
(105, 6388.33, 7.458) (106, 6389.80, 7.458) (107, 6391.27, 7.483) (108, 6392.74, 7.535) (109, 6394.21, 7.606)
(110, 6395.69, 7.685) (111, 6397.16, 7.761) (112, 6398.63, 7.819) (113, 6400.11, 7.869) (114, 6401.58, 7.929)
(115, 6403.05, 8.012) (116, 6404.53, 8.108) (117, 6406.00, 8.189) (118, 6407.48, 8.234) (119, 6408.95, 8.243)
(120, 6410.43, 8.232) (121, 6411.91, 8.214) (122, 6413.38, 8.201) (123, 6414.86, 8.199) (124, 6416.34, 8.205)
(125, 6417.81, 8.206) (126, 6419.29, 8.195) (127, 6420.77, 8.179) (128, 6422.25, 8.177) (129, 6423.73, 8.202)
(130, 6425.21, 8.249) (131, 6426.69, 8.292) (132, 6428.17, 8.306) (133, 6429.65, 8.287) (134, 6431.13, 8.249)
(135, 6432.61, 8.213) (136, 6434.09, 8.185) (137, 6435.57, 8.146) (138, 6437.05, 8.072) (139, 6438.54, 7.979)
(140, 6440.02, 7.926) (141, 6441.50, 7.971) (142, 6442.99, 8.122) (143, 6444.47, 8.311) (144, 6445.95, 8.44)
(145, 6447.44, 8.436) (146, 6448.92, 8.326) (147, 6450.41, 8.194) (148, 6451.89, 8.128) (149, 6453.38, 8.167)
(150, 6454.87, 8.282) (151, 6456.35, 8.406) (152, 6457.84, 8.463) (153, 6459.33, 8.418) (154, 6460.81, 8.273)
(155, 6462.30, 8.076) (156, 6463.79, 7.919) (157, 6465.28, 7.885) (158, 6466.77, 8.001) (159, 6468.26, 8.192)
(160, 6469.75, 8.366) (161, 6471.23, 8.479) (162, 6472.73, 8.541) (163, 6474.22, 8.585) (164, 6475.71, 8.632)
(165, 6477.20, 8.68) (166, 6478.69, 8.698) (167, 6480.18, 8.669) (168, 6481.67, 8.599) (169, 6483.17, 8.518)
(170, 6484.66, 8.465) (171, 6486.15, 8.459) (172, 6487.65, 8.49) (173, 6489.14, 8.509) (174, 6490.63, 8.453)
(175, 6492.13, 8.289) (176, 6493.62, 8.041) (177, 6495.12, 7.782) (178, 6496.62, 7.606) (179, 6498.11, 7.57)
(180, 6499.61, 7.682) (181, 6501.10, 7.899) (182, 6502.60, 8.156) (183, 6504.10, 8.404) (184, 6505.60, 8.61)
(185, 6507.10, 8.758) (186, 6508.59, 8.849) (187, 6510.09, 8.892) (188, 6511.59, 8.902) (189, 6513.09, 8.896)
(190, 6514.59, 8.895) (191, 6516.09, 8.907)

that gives -1.0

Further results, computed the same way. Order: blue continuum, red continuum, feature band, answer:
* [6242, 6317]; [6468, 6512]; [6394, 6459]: -2.2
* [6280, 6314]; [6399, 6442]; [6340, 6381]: -1.2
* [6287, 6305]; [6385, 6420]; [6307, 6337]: -1.0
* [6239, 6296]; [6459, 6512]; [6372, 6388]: -0.4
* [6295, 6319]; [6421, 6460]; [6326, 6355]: -1.5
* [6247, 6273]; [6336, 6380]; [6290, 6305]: -0.4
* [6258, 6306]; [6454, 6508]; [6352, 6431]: -2.8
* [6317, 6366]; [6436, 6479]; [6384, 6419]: 0.7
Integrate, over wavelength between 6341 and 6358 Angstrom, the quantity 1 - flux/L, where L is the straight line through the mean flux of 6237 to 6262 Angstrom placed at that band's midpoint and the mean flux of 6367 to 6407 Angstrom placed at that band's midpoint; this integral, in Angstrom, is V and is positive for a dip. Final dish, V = -1.9 Angstrom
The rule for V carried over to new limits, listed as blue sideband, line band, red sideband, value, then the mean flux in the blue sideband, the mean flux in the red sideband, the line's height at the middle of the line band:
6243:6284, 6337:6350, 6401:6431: -1.12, 6.39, 8.2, 7.34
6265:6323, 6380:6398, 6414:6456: 0.65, 7.05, 8.2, 7.83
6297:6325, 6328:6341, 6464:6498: -0.43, 7.34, 8.34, 7.48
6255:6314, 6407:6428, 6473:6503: -1.16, 6.83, 8.3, 7.79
